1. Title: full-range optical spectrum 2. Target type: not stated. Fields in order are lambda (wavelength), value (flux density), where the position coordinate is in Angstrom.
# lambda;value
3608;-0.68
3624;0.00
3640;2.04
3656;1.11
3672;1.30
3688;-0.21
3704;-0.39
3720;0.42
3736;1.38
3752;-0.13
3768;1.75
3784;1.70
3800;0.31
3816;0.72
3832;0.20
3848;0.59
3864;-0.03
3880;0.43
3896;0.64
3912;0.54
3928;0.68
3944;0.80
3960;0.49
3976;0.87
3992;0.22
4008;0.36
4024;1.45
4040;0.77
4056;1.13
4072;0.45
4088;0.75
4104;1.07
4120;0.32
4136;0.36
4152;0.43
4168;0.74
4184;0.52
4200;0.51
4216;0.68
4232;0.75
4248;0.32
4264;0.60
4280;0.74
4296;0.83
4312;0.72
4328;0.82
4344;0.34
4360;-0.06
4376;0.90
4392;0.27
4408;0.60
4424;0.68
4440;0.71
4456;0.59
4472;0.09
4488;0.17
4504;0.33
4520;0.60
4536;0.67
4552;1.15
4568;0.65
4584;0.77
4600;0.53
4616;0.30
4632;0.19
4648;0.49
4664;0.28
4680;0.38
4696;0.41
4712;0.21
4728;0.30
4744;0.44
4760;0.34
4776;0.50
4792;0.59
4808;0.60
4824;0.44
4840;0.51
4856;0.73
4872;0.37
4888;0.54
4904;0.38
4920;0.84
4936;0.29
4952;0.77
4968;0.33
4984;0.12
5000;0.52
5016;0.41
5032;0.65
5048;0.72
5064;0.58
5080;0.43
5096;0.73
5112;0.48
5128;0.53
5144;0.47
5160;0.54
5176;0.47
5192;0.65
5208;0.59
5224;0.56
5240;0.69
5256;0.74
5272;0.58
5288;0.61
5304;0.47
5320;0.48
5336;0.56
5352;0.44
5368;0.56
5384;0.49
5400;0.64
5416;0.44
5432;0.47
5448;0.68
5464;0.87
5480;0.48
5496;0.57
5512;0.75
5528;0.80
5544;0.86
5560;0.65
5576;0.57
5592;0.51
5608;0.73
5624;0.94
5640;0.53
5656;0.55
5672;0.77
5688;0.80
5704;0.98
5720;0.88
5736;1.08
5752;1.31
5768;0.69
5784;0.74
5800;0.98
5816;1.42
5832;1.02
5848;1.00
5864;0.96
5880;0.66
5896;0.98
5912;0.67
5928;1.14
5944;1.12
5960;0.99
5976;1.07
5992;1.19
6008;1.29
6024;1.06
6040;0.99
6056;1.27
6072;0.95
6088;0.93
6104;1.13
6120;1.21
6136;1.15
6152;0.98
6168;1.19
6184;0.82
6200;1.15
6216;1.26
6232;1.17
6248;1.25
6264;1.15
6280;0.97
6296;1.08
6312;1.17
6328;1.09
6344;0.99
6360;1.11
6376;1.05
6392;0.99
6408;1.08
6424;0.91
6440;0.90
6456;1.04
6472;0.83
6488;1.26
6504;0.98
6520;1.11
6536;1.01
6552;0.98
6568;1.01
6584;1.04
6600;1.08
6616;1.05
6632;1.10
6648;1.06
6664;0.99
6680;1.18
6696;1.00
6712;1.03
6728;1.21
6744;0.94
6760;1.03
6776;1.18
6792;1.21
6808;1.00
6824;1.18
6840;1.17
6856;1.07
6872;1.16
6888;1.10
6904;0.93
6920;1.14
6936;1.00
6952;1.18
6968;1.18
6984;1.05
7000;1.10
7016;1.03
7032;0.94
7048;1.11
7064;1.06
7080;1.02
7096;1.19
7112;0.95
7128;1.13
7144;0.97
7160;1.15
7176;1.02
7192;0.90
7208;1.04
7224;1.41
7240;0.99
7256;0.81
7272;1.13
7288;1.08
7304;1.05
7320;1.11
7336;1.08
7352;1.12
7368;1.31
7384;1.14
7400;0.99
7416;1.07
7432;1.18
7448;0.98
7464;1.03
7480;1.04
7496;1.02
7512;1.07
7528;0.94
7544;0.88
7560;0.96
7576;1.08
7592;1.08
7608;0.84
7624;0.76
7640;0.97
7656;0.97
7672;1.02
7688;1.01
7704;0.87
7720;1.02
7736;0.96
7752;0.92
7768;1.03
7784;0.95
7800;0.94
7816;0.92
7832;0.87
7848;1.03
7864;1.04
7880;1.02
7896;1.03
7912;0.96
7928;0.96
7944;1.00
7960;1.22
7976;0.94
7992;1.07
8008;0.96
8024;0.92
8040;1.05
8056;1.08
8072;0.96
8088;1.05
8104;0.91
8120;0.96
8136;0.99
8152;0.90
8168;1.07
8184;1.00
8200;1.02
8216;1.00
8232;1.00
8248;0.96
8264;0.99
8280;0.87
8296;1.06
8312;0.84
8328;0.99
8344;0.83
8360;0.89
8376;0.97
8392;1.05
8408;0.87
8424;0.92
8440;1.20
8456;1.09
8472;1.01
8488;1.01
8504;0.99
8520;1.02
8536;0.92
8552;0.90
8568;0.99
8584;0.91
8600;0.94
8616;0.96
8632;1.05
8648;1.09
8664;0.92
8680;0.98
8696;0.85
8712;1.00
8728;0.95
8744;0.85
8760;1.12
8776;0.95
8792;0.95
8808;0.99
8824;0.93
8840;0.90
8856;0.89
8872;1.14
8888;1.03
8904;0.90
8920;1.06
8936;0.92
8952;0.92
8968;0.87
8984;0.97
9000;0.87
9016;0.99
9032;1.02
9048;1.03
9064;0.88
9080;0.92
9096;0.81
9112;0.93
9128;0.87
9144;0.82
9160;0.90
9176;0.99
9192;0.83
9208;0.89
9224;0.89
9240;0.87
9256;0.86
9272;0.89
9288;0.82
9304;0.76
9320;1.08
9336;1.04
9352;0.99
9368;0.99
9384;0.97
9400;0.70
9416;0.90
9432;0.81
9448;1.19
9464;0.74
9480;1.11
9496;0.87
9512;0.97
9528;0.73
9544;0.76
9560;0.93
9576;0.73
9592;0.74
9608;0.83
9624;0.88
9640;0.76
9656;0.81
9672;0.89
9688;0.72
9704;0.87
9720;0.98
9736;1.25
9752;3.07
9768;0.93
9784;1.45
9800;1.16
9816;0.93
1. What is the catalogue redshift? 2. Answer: 0.485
